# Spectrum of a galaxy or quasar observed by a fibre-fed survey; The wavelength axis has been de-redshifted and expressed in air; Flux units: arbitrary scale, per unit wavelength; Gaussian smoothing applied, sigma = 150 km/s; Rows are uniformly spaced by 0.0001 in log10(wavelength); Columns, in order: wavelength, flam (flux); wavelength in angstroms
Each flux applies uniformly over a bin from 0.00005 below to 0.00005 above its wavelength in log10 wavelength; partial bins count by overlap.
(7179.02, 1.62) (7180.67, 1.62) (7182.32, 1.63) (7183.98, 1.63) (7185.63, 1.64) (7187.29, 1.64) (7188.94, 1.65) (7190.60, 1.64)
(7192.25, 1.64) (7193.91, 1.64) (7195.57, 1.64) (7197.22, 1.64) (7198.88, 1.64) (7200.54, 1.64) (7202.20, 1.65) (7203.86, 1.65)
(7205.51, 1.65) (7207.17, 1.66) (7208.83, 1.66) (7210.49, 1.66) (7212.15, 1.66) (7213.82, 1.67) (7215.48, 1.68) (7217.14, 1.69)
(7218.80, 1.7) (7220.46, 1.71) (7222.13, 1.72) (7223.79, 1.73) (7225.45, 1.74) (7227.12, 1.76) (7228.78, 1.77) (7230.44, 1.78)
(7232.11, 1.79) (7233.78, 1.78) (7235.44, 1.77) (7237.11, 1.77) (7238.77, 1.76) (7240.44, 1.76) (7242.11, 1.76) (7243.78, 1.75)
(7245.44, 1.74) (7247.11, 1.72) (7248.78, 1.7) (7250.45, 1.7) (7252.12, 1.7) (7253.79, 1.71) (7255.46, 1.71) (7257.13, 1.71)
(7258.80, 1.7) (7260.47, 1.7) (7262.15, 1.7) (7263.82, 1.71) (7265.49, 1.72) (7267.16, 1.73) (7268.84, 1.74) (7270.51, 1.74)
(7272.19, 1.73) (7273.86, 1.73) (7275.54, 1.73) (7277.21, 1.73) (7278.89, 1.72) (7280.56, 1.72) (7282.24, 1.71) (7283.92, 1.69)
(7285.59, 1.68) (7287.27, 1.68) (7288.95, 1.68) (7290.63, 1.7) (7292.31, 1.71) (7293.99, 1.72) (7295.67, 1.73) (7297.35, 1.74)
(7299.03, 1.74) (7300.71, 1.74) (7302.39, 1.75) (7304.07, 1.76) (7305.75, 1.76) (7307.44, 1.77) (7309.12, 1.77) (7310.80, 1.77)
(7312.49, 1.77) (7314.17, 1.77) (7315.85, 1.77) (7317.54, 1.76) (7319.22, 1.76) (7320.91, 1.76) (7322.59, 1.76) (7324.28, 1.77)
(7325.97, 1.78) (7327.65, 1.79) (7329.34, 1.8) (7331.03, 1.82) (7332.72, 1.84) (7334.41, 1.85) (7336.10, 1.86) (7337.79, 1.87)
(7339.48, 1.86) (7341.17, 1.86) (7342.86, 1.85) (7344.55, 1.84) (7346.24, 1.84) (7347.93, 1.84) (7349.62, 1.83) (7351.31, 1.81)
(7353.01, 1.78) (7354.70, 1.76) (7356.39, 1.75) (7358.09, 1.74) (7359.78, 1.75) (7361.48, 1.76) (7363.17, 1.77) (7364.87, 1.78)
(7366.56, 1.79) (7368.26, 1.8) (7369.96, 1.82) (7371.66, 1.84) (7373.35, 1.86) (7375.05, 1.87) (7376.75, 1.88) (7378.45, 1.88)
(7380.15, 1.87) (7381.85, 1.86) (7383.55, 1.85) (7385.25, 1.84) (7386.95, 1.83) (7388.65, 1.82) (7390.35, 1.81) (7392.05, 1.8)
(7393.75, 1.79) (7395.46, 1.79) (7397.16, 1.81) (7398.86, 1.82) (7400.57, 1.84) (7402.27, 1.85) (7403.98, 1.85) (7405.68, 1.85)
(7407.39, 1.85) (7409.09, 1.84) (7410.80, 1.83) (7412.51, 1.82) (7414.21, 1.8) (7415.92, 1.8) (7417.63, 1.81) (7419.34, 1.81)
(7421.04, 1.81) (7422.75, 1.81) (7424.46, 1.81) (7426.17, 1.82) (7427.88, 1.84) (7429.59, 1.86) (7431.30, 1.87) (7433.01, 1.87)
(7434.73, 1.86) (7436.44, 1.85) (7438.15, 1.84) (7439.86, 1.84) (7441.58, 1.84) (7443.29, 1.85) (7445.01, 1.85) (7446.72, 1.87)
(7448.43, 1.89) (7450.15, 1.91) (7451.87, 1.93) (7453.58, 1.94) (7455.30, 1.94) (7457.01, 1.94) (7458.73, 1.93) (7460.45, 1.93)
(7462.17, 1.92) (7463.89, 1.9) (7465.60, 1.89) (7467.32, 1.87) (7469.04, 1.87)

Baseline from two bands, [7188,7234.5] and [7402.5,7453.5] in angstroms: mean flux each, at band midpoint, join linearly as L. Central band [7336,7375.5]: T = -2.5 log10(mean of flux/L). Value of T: -0.01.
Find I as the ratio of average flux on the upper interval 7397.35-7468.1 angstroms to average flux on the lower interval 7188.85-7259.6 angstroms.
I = 1.09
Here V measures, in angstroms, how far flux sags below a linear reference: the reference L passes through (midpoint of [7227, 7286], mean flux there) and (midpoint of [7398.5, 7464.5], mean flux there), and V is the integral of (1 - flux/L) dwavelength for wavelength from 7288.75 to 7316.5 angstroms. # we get 0.3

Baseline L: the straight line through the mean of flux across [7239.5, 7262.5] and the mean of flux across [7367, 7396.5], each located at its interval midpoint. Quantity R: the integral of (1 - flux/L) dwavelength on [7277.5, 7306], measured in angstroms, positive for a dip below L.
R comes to 0.6 angstroms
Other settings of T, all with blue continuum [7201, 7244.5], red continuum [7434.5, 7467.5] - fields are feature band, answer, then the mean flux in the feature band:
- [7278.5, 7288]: 0.040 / 1.7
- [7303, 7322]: 0.012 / 1.77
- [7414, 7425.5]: 0.035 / 1.81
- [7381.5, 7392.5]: 0.007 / 1.83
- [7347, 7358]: 0.015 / 1.79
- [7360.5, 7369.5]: 0.027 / 1.78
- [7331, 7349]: -0.025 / 1.85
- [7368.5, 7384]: -0.013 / 1.86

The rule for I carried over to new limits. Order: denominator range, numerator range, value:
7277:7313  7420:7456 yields 1.08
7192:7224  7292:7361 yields 1.07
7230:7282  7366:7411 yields 1.06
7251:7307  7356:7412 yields 1.06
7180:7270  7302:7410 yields 1.07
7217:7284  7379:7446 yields 1.06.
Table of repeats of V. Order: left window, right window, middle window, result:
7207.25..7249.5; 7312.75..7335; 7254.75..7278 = 0.41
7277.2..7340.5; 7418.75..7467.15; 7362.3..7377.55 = -0.10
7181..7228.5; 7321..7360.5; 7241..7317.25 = 0.79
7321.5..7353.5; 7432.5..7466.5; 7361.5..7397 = 0.43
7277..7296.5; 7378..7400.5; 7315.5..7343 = -0.83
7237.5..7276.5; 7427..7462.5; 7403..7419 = 0.24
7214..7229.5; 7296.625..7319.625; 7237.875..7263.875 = 0.19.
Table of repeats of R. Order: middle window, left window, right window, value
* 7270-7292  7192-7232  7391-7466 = 0.4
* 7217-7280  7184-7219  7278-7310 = -1.6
